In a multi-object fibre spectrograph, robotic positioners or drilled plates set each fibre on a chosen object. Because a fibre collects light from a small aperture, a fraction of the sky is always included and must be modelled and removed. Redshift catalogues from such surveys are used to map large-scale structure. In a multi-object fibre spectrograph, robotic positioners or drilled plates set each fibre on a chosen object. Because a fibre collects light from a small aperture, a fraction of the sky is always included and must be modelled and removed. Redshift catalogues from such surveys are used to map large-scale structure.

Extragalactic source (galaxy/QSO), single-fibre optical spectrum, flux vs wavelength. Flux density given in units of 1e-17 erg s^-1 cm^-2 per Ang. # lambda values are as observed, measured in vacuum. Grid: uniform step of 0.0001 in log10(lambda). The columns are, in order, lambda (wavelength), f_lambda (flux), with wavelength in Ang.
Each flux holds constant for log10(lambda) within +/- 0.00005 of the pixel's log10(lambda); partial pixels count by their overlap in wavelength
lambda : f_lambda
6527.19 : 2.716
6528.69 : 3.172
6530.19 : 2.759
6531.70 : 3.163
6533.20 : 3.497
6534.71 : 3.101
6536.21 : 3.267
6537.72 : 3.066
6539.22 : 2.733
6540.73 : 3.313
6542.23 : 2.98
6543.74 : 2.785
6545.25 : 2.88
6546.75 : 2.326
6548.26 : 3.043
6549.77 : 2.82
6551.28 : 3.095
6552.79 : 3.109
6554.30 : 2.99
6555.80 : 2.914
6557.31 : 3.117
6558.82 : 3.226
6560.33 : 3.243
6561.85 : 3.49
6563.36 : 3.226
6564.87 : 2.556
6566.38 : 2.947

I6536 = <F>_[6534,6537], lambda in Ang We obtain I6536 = 3.18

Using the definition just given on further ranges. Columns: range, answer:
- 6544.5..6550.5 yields 2.77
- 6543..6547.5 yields 2.67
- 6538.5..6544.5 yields 2.95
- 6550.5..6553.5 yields 3.1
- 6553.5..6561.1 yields 3.1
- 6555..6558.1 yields 3.03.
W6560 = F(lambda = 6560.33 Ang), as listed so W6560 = 3.243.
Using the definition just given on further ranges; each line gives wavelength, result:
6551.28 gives 3.095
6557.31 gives 3.117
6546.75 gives 2.326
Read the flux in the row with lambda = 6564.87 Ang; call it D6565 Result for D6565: 2.556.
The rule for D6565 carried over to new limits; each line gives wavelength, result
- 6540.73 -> 3.313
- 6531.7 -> 3.163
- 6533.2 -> 3.497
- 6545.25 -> 2.88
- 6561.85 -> 3.49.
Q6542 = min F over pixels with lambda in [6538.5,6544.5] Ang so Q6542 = 2.733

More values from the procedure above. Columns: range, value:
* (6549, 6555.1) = 2.82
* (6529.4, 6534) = 2.759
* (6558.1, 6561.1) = 3.226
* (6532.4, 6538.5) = 3.066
